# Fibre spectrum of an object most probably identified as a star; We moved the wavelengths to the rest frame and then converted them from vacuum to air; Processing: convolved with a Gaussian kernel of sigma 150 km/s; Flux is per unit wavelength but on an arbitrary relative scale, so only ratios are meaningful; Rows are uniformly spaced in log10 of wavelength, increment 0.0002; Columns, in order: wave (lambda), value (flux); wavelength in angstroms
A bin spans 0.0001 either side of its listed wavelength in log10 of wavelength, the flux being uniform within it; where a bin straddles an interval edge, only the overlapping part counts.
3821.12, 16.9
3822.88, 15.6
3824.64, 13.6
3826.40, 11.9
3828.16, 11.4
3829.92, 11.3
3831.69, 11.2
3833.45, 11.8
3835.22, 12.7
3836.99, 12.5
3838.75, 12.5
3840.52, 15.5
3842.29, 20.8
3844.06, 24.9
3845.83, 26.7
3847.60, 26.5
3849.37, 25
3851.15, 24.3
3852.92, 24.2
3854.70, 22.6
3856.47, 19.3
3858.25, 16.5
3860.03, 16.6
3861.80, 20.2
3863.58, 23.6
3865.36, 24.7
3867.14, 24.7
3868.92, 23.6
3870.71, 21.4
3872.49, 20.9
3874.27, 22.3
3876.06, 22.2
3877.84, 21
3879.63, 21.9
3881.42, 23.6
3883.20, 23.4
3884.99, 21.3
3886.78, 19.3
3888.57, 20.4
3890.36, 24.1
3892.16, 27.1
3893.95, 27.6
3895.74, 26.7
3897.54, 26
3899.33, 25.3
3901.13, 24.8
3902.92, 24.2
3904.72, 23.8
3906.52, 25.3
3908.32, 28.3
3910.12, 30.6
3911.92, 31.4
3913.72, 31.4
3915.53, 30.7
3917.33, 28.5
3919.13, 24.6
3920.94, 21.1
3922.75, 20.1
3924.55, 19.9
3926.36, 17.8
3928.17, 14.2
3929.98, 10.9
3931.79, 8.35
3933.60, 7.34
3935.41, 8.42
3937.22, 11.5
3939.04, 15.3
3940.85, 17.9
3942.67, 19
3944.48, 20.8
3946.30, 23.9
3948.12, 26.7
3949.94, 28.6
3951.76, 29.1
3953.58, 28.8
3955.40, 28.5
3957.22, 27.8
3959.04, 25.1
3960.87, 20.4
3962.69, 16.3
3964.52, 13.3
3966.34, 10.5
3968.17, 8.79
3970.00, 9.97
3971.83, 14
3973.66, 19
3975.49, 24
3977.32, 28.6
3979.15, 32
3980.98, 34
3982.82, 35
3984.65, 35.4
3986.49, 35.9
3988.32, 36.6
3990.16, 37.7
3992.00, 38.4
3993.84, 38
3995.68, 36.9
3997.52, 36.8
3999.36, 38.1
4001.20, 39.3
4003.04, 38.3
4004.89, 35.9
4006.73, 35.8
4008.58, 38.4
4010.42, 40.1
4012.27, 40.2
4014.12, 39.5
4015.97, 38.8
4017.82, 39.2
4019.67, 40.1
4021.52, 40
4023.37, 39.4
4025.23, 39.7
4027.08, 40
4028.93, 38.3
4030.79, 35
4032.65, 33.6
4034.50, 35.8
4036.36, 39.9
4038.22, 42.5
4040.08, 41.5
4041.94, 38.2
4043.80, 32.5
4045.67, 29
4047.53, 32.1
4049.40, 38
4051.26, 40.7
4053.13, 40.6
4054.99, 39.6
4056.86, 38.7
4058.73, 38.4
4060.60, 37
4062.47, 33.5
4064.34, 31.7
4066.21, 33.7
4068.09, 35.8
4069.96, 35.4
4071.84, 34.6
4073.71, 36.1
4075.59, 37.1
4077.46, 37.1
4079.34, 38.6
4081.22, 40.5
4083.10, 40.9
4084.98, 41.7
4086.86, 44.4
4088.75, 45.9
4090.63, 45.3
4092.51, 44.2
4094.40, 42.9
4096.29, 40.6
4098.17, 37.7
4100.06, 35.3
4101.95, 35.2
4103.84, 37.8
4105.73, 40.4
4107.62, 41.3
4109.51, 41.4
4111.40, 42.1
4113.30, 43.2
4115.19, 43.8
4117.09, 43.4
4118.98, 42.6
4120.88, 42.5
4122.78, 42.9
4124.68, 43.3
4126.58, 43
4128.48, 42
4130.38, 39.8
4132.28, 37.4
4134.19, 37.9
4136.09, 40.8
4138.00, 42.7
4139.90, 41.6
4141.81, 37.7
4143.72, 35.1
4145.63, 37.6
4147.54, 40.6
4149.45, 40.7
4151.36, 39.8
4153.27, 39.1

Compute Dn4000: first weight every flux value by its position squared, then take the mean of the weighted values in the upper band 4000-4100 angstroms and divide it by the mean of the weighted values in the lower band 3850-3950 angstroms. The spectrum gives 1.89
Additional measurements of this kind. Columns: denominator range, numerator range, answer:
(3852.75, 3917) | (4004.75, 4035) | 1.71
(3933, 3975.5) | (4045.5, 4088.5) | 2.09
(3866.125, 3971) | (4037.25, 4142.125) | 1.99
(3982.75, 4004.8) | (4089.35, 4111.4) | 1.14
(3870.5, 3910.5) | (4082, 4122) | 1.93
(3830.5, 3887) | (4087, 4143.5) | 2.28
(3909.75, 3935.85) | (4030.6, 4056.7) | 1.95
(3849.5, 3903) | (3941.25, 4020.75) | 1.38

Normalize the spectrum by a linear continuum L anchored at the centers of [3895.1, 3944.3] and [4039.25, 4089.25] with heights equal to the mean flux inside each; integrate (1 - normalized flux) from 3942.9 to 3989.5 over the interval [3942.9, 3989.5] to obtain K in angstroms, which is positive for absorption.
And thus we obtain 3.4 angstroms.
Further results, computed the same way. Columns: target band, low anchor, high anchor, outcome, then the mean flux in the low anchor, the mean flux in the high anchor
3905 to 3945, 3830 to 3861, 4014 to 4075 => 8.7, 18.8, 37.2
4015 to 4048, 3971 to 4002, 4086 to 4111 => -1.3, 33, 41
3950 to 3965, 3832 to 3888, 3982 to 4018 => 3.8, 20.8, 37.7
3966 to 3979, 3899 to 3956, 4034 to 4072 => 4.7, 22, 36.7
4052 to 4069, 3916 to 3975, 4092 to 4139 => -1.5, 18.8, 40.9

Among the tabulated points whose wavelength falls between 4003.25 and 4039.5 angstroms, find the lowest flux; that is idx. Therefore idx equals 33.6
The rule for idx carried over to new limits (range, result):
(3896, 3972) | 7.34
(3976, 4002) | 28.6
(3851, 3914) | 16.5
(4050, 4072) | 31.7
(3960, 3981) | 8.79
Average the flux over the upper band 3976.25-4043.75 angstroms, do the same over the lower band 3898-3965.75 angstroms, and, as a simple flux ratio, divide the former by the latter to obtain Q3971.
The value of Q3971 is 1.72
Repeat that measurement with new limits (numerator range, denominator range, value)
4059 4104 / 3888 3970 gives 1.78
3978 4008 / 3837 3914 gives 1.57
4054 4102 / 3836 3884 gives 1.79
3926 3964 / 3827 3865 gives 1.04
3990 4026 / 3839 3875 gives 1.75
